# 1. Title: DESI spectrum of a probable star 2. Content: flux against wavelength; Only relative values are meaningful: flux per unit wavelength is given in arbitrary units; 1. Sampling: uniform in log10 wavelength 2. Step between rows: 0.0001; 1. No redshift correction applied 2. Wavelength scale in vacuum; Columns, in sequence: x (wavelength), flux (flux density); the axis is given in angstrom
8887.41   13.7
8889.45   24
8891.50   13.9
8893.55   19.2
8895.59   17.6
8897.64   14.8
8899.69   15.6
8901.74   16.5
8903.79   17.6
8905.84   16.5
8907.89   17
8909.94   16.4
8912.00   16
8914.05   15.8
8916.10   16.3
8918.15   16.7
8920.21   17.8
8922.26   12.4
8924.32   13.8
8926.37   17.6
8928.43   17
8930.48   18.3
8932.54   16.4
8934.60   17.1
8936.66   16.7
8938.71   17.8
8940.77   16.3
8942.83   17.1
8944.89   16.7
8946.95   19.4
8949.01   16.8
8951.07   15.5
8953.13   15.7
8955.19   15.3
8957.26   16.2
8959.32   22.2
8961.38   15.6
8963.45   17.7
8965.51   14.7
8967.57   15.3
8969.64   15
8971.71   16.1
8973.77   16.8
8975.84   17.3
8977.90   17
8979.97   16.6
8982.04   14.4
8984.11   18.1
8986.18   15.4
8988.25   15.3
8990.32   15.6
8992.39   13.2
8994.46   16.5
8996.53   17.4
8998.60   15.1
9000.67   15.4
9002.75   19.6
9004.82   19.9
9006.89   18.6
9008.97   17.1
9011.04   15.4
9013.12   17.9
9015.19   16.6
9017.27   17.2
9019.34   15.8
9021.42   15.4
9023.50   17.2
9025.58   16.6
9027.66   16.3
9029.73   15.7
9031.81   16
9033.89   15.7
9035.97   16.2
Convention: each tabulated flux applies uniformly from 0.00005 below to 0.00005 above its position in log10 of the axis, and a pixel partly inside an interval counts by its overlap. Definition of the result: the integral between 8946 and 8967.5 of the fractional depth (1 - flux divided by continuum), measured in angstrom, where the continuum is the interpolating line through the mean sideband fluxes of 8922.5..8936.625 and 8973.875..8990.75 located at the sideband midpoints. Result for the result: -0.62 angstrom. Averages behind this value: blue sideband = 16.5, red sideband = 16.3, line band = 16.8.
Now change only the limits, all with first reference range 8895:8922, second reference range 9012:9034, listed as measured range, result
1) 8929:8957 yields -0.8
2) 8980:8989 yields 0.3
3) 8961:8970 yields 0.4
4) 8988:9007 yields -0.2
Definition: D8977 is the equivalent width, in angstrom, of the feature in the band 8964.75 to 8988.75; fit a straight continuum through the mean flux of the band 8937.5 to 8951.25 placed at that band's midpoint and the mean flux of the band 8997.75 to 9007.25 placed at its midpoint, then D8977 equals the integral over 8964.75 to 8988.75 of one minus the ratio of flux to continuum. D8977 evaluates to 2.0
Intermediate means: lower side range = 17.2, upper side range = 17.7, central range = 16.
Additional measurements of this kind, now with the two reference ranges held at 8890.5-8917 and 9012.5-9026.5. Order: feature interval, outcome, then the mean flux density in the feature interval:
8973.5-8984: 0.0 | 16.5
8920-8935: 0.2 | 16.2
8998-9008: -0.7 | 17.8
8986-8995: 0.8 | 15.1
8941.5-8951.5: -0.4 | 17.2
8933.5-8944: -0.3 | 17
